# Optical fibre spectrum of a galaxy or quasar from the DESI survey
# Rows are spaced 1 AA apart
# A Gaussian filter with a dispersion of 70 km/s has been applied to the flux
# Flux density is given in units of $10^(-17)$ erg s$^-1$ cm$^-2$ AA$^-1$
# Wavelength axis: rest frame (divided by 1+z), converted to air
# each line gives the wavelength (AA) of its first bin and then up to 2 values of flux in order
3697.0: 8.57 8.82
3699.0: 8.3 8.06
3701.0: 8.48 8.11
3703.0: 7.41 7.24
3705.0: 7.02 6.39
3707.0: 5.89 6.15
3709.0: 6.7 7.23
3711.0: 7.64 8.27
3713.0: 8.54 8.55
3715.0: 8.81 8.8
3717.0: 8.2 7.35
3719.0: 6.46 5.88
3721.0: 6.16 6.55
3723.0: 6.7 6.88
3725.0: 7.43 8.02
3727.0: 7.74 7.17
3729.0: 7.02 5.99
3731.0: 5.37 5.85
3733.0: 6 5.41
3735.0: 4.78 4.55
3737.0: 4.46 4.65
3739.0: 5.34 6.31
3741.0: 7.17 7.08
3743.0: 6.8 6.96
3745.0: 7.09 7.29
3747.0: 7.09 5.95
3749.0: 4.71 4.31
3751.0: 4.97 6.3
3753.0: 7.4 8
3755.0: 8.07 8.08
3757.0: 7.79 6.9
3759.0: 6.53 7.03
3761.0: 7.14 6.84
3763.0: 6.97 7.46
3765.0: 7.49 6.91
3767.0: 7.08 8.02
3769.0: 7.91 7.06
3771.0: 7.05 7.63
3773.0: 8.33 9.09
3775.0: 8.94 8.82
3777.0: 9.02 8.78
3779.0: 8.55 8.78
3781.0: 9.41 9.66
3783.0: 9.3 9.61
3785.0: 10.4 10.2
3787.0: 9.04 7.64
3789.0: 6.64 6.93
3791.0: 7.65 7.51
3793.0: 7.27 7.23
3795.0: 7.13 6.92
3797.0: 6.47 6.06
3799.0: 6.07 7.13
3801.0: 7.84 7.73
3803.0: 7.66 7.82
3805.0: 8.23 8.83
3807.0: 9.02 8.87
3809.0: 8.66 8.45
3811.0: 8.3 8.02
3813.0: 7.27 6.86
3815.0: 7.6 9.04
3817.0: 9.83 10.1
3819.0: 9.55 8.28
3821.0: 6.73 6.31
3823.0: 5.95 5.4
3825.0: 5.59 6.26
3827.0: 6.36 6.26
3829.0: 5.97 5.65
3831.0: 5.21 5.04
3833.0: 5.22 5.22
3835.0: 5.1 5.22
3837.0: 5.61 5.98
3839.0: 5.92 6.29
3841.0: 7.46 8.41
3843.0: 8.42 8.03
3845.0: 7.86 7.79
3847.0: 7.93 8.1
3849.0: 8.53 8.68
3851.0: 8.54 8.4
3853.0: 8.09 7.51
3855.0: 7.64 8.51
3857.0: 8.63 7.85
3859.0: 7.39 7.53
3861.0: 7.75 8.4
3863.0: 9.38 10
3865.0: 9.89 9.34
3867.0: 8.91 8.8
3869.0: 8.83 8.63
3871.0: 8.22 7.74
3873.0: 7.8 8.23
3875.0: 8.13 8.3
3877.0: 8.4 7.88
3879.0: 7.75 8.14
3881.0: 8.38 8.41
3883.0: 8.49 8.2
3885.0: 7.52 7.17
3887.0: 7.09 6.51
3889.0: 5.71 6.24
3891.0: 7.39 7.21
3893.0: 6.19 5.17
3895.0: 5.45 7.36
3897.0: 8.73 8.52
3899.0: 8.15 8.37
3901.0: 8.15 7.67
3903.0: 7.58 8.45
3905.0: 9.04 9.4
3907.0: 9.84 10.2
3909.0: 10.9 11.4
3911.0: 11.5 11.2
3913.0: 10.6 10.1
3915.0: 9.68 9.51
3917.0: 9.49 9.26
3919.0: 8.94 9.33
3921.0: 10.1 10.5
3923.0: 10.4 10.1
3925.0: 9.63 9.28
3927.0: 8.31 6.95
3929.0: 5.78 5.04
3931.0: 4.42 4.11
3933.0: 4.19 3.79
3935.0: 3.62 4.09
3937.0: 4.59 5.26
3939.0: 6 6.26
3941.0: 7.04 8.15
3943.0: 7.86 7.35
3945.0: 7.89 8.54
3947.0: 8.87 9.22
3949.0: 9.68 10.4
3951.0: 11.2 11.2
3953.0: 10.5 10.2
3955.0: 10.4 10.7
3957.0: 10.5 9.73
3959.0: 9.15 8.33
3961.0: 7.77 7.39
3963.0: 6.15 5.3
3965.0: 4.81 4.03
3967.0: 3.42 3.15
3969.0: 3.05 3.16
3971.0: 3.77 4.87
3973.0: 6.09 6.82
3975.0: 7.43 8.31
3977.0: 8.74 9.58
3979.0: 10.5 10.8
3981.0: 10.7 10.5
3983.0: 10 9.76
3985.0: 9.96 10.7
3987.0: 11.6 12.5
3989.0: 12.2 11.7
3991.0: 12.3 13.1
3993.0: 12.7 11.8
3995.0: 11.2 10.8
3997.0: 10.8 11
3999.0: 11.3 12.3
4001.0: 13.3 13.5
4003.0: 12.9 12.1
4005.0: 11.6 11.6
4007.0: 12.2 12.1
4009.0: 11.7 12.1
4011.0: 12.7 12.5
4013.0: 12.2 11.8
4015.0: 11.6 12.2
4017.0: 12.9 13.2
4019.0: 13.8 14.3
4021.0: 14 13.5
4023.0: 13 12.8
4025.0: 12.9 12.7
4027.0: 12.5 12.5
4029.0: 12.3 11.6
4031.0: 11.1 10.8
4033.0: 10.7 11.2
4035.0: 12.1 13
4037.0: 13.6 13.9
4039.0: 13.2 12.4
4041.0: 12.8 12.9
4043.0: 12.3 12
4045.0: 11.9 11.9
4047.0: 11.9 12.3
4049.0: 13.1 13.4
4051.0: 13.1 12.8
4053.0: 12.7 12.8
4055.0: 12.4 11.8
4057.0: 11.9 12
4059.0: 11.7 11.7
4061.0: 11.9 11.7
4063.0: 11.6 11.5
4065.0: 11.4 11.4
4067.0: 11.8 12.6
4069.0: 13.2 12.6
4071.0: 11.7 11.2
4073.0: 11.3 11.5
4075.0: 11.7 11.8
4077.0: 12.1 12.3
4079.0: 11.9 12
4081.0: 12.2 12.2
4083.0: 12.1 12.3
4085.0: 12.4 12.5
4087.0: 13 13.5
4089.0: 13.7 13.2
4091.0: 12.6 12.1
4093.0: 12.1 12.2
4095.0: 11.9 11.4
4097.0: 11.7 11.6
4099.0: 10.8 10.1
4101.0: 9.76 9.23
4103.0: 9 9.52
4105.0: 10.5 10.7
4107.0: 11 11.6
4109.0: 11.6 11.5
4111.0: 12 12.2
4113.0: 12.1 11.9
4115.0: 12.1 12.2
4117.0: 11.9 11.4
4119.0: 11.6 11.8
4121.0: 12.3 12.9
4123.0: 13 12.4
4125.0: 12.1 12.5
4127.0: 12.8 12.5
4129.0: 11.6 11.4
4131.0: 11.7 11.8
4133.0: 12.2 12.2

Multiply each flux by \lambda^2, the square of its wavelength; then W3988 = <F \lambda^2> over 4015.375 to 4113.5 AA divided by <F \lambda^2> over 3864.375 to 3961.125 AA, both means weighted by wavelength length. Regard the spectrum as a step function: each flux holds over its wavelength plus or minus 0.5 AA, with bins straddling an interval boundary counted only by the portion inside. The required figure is 1.58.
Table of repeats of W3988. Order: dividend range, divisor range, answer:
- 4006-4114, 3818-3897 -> 1.80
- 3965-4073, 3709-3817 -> 1.74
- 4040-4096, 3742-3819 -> 1.83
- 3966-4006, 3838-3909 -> 1.28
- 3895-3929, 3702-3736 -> 1.47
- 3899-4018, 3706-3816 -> 1.39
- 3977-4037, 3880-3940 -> 1.59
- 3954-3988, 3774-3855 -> 1.13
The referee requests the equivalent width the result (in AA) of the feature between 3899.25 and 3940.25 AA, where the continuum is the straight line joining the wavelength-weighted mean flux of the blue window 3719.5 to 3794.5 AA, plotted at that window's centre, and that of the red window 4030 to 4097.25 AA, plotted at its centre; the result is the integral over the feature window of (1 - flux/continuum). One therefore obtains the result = 7.0 AA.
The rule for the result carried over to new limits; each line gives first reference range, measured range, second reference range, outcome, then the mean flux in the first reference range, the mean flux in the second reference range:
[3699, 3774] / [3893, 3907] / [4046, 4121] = 2.1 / 6.93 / 11.9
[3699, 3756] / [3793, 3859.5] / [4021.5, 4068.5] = 9.0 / 6.79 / 12.3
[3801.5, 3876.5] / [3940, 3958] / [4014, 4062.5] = 1.8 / 7.67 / 12.5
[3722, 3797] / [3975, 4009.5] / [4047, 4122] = -2.4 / 7.23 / 11.9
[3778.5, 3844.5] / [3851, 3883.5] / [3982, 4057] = 1.4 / 7.44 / 12.2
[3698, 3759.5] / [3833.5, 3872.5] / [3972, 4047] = 5.0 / 6.84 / 11.7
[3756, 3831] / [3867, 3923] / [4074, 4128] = 3.7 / 7.73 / 11.8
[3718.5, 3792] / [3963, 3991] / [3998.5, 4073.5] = 8.3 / 7.19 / 12.3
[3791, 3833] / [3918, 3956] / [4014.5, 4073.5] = 8.2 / 7.31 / 12.4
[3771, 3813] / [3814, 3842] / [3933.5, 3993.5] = 5.4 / 8.16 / 8.22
